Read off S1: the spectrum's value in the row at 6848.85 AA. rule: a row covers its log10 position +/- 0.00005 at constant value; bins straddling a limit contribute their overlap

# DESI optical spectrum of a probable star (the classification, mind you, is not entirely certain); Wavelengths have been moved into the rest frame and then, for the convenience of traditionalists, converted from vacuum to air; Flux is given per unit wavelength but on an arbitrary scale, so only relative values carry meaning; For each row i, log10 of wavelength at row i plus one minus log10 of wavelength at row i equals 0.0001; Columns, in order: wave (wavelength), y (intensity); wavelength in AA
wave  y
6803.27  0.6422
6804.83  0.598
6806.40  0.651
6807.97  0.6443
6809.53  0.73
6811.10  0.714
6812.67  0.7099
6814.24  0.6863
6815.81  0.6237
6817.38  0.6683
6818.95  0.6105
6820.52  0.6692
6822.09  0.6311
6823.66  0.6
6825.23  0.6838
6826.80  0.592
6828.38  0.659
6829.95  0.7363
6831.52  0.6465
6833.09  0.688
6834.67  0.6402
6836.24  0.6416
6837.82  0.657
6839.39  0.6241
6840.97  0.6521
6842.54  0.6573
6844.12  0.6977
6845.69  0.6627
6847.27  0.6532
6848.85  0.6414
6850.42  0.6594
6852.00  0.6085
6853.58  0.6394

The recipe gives 0.6414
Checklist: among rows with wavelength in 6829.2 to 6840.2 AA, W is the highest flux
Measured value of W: 0.7363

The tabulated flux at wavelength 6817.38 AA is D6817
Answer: 0.6683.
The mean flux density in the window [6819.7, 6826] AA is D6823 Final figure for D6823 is 0.646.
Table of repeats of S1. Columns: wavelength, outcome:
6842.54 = 0.6573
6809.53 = 0.73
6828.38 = 0.659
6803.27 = 0.6422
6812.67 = 0.7099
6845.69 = 0.6627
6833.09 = 0.688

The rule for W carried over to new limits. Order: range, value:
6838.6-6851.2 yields 0.6977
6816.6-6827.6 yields 0.6838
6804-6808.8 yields 0.651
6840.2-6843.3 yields 0.6573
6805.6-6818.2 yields 0.73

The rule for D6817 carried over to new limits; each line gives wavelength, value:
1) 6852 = 0.6085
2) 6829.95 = 0.7363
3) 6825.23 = 0.6838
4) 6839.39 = 0.6241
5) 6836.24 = 0.6416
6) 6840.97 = 0.6521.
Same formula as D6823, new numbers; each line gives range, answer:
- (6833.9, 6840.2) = 0.641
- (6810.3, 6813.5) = 0.711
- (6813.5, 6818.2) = 0.659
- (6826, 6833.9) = 0.664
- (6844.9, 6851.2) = 0.655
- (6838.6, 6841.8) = 0.639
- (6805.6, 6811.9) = 0.685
